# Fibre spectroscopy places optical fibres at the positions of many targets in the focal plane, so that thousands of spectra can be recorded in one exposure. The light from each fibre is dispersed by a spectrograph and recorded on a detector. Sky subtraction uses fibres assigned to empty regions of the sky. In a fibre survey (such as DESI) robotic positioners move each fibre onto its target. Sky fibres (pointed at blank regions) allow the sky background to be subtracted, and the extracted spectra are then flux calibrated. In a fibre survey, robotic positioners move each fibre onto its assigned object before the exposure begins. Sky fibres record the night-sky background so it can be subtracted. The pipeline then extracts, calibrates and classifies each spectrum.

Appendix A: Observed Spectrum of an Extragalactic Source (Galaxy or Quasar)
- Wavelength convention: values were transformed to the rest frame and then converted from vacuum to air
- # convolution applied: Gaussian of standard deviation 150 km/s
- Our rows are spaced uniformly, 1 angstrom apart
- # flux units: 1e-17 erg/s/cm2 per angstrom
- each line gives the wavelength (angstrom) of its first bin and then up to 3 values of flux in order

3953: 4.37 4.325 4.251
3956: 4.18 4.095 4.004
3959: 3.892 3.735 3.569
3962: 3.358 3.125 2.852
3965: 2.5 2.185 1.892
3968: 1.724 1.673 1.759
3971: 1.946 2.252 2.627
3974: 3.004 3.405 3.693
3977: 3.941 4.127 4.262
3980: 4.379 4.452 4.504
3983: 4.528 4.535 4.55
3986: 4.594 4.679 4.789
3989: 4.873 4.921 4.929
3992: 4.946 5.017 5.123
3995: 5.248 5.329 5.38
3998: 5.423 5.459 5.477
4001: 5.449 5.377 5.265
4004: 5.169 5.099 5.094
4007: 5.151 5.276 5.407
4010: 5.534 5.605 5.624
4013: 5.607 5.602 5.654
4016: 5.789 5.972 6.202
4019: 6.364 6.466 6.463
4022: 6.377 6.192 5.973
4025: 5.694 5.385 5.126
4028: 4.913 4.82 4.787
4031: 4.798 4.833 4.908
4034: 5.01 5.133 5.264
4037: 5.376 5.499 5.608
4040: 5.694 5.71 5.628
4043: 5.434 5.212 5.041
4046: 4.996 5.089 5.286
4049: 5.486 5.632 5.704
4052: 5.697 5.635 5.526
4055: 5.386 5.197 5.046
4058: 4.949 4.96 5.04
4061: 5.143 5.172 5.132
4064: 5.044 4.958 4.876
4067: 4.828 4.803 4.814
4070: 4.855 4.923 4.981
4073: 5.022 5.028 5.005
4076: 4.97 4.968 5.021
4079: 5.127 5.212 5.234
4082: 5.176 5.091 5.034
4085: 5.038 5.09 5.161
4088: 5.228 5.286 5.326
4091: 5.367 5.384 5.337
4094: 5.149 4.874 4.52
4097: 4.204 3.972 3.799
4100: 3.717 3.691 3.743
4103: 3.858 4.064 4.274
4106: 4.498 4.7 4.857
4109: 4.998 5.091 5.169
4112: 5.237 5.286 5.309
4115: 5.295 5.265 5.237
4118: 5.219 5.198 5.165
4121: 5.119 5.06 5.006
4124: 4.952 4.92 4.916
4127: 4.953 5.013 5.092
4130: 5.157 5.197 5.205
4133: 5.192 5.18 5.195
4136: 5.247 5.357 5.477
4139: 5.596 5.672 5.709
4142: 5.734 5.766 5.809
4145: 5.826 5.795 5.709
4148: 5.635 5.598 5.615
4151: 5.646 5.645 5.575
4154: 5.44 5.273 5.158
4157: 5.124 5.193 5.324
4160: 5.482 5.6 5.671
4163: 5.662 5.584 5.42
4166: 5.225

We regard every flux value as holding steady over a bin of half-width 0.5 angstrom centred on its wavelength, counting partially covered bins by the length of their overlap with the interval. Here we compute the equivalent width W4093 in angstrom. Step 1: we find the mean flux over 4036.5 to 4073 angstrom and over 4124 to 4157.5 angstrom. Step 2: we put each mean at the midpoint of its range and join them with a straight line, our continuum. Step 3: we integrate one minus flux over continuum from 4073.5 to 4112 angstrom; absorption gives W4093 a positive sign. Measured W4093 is 3.6 angstrom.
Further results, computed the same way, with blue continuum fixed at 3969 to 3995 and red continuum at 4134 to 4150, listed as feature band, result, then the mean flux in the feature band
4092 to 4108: 2.60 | 4.35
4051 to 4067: -1.33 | 5.19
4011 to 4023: -4.41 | 6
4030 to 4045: -2.23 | 5.27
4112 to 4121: 0.18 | 5.24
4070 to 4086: -0.23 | 5.05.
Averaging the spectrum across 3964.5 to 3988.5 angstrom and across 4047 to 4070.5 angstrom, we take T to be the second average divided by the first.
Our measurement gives 1.5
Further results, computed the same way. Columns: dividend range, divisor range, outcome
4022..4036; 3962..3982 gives 1.76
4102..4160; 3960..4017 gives 1.20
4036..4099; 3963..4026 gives 1.10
